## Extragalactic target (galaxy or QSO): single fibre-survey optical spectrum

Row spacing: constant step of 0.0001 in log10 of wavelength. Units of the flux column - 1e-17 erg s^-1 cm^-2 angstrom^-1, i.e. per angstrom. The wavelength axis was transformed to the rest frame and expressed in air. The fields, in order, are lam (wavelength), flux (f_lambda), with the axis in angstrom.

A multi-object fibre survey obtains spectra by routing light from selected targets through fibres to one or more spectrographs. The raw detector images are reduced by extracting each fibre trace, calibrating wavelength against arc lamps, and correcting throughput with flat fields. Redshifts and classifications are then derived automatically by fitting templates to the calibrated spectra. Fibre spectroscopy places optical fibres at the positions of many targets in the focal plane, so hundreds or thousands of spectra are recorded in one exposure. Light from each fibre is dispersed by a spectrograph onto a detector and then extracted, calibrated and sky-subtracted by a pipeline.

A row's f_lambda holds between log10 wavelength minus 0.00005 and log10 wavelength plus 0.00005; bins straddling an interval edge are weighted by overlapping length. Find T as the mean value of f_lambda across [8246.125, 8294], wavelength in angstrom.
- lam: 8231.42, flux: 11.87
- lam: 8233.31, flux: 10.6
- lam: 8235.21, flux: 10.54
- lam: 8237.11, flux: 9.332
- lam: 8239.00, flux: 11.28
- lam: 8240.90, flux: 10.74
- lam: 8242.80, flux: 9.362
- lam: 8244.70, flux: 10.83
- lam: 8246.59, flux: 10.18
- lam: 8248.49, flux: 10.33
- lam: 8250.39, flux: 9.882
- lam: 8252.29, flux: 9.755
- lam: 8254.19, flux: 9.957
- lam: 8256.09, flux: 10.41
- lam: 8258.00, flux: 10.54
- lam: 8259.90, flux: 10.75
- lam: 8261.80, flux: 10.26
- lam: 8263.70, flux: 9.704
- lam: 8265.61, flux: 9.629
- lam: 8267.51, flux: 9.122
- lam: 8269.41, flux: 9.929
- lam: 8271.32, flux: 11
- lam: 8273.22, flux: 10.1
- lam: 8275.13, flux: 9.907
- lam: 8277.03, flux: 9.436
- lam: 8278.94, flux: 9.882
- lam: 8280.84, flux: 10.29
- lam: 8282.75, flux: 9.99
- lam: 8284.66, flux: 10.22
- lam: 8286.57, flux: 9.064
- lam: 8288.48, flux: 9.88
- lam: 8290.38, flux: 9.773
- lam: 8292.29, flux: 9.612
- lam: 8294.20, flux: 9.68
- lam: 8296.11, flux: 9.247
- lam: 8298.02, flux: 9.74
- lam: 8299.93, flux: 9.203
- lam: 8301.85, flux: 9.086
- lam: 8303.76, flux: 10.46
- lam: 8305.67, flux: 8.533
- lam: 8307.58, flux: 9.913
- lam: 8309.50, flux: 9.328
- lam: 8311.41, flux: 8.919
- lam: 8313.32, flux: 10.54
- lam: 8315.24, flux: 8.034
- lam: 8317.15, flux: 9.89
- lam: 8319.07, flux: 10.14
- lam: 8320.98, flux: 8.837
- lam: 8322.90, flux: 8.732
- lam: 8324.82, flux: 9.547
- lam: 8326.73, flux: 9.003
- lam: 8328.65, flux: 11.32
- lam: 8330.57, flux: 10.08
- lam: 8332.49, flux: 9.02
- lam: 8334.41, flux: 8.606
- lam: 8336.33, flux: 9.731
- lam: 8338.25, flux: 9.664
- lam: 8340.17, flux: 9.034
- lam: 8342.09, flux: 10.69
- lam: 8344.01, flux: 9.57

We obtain 9.98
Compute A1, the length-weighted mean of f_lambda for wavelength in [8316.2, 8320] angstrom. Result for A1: 10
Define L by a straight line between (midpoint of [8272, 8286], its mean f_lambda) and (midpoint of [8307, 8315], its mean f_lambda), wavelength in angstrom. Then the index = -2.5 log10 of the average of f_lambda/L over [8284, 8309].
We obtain 0.02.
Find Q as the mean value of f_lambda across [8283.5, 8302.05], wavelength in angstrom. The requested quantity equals 9.57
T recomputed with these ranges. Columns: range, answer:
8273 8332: 9.61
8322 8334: 9.57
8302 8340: 9.47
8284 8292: 9.71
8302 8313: 9.48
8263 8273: 9.9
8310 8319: 9.43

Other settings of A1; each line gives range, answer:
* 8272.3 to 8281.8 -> 9.92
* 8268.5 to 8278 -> 10.1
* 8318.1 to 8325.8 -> 9.31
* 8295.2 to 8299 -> 9.5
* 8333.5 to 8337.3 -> 9.17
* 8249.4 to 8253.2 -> 9.82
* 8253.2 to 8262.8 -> 10.4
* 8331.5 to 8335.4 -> 8.82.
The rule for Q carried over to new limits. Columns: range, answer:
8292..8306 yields 9.48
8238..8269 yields 10.2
